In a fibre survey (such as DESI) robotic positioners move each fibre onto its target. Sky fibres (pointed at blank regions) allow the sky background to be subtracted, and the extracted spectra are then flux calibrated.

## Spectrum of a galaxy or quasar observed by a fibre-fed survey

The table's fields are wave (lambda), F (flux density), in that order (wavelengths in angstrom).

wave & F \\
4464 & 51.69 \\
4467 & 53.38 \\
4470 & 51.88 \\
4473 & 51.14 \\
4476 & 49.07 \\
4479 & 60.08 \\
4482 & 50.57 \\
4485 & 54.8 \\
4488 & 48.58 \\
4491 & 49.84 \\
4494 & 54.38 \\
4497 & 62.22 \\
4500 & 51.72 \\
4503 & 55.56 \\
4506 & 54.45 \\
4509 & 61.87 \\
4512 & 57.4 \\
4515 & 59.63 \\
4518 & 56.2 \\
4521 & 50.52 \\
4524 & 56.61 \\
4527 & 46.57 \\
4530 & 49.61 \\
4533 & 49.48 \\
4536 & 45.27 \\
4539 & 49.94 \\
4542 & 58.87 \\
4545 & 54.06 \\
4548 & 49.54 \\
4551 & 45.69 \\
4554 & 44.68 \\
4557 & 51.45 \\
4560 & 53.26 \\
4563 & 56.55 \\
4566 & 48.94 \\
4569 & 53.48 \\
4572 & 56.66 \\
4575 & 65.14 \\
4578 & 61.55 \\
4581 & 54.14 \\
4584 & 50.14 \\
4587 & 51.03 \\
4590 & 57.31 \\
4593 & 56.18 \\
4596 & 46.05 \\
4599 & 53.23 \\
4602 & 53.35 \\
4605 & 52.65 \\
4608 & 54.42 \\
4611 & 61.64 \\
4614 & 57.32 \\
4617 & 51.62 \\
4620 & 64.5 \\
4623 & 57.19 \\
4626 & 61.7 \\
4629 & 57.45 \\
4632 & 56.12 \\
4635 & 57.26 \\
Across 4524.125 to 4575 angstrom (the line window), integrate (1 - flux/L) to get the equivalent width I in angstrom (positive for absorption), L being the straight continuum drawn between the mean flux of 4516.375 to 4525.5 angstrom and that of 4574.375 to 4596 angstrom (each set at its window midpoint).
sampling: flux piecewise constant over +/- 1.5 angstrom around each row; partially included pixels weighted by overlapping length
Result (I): 3.2 angstrom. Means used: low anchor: 54.5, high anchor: 55.4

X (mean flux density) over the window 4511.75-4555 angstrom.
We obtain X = 51.5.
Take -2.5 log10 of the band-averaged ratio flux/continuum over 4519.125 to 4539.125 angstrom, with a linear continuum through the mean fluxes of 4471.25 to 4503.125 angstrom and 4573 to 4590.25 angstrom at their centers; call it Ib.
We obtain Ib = 0.10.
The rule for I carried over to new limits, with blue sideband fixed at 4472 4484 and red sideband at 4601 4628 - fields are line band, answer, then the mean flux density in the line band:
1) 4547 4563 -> 1.7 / 49.6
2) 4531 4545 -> 0.9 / 51.2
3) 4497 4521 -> -1.2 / 56.7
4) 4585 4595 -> 0.4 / 54.2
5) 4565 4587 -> 0.2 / 55.6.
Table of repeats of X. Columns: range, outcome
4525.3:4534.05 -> 48.7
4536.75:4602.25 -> 53.1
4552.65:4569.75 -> 51.4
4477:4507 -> 54.1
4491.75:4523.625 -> 56.2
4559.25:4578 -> 56.2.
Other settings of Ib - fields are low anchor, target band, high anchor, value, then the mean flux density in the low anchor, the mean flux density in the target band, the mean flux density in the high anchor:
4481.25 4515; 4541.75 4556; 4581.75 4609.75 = 0.084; 55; 49.9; 52.8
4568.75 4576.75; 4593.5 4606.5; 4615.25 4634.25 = 0.137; 59.3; 51.7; 58.1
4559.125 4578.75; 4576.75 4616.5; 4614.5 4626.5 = 0.059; 56.4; 54.4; 58.4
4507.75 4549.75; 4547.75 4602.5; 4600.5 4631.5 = 0.043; 53.2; 53.1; 57.1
